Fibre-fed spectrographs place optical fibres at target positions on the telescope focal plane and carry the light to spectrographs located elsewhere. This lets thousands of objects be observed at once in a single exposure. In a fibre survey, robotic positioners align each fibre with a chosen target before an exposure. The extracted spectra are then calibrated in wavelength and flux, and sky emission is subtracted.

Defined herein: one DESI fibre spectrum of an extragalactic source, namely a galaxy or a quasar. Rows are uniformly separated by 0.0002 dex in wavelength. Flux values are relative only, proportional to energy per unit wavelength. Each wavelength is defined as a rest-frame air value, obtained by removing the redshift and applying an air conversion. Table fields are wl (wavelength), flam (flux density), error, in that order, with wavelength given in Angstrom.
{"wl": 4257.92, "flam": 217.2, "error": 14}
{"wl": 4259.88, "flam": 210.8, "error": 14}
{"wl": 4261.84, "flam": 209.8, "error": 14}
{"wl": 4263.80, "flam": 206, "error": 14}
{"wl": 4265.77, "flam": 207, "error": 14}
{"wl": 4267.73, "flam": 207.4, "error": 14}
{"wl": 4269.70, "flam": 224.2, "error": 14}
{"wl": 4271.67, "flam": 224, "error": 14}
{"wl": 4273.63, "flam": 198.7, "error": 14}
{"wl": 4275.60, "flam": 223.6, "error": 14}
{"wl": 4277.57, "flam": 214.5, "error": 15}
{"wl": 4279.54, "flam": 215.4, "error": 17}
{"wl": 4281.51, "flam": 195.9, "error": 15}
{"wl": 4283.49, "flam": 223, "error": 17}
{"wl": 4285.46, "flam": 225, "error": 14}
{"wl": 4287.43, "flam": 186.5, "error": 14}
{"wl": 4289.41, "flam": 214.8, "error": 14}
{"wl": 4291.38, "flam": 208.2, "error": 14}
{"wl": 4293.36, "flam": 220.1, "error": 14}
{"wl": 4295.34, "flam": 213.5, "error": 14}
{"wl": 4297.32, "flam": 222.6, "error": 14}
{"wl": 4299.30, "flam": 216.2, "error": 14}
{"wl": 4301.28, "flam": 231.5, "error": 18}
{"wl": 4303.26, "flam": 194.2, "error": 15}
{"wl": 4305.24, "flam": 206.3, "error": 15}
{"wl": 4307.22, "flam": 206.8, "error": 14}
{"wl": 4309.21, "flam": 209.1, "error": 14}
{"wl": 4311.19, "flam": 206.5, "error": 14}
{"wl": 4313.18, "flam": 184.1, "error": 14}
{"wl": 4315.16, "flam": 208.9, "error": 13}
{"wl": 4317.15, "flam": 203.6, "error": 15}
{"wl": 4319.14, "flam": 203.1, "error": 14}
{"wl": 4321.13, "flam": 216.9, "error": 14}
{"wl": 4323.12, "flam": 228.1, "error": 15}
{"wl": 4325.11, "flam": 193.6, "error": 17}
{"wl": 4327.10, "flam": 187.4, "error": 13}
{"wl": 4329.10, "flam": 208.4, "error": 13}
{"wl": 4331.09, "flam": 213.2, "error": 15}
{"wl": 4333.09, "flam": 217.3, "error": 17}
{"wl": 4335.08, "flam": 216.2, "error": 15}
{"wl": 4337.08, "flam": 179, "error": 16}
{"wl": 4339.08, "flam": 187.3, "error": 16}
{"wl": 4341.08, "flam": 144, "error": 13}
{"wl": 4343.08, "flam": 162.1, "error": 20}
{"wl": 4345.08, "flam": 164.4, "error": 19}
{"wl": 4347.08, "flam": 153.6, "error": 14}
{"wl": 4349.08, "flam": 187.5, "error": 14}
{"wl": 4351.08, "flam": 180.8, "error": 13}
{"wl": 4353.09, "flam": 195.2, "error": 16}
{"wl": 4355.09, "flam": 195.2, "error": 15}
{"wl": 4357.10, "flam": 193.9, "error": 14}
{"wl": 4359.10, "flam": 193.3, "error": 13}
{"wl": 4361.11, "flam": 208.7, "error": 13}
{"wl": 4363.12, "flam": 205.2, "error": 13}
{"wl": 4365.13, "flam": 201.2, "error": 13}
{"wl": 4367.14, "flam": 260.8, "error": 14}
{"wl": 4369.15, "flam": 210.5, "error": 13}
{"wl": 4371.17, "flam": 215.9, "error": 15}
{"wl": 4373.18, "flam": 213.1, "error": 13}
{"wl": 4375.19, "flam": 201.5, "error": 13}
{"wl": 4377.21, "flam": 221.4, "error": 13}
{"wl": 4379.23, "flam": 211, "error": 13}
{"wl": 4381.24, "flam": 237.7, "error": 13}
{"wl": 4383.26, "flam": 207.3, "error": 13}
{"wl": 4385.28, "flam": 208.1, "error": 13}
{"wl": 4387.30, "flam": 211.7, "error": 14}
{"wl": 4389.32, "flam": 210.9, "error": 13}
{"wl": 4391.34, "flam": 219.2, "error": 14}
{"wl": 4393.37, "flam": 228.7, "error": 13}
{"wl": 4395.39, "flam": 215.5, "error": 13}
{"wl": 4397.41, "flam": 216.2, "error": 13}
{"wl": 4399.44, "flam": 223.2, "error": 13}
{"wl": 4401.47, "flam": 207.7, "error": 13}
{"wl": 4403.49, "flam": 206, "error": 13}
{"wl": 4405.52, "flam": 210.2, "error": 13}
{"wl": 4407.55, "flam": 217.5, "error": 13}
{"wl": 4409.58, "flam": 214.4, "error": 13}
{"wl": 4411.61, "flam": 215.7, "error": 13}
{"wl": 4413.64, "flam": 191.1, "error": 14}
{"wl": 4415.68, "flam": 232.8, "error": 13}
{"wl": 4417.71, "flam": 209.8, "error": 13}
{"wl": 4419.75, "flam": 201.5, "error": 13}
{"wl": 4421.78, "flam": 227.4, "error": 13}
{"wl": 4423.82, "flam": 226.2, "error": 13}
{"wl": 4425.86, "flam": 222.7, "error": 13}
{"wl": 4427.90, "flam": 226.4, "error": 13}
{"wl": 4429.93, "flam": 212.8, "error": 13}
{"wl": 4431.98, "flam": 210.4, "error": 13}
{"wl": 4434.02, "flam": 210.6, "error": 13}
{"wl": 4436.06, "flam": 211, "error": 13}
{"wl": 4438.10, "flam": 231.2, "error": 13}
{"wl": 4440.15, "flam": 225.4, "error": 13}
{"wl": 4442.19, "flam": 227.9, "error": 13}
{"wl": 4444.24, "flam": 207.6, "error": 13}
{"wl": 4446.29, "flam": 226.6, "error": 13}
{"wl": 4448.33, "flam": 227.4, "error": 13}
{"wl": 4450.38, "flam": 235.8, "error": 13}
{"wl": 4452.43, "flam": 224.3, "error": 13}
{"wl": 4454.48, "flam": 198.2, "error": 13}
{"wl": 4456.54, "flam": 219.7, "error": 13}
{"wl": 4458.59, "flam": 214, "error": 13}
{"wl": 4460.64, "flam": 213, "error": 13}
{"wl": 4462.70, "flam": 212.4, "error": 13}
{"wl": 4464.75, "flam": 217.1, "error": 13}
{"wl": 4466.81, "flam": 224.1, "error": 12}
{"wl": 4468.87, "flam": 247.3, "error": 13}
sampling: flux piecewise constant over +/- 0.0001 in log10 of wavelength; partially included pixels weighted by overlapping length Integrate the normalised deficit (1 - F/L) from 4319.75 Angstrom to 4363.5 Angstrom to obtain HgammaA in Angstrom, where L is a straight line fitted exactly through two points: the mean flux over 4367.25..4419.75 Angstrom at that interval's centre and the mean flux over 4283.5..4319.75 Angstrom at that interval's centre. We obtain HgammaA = 4.0 Angstrom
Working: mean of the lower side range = 209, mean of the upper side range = 215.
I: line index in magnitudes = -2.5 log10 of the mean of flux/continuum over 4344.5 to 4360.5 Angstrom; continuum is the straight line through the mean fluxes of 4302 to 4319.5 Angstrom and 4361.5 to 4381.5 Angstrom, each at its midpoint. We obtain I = 0.16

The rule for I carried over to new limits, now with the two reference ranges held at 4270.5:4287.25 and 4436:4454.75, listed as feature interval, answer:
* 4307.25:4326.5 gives 0.05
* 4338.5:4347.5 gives 0.32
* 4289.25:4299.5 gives -0.01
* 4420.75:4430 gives -0.01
